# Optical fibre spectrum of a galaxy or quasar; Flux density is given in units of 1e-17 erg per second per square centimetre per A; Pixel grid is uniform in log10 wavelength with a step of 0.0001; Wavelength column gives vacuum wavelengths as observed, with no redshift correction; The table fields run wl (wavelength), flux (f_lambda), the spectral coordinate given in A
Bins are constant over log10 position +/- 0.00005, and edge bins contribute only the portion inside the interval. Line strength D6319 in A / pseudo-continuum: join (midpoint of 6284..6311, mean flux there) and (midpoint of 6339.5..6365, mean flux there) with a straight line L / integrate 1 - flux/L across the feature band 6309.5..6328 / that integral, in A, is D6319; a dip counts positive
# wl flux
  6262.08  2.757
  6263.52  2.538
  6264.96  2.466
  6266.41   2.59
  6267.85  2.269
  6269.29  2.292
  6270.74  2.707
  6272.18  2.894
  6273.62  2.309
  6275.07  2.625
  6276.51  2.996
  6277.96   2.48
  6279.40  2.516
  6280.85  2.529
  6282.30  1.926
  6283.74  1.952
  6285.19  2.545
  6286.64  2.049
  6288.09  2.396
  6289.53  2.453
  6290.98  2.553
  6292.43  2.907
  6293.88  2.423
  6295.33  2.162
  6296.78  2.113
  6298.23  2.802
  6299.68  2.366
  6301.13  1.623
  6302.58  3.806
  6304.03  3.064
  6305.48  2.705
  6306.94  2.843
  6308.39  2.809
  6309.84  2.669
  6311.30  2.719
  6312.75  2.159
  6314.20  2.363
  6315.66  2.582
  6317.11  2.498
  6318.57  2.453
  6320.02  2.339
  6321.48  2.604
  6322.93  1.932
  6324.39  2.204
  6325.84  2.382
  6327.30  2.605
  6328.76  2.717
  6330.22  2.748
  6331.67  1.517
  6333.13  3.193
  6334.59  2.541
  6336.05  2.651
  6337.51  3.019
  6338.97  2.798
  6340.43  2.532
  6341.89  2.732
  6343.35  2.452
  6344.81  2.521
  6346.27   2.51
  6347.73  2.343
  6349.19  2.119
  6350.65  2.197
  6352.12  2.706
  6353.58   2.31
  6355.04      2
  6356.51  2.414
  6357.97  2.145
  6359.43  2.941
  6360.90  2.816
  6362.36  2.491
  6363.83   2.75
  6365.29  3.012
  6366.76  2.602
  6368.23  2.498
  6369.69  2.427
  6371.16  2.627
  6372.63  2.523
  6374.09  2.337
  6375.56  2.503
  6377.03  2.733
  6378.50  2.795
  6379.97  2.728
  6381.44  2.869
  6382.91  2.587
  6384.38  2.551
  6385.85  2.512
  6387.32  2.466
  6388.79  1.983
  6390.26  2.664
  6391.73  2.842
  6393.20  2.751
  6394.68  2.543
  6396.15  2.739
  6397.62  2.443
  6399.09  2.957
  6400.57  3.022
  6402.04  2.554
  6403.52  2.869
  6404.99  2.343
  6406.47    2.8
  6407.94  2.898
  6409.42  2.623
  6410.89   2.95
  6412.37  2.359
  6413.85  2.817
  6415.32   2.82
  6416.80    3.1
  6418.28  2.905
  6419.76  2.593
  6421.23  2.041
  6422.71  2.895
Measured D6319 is 0.8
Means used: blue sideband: 2.56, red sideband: 2.48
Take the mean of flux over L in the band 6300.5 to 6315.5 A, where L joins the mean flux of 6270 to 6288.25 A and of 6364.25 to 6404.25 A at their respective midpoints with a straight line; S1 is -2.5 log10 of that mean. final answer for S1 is -0.07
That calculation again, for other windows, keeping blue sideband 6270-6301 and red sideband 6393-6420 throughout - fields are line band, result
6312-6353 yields 0.04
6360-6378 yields 0.01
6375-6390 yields 0.04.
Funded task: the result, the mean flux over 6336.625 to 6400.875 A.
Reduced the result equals 2.58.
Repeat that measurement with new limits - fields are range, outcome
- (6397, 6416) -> 2.73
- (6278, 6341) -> 2.51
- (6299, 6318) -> 2.63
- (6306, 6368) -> 2.52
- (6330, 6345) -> 2.61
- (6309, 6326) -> 2.41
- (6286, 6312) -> 2.58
